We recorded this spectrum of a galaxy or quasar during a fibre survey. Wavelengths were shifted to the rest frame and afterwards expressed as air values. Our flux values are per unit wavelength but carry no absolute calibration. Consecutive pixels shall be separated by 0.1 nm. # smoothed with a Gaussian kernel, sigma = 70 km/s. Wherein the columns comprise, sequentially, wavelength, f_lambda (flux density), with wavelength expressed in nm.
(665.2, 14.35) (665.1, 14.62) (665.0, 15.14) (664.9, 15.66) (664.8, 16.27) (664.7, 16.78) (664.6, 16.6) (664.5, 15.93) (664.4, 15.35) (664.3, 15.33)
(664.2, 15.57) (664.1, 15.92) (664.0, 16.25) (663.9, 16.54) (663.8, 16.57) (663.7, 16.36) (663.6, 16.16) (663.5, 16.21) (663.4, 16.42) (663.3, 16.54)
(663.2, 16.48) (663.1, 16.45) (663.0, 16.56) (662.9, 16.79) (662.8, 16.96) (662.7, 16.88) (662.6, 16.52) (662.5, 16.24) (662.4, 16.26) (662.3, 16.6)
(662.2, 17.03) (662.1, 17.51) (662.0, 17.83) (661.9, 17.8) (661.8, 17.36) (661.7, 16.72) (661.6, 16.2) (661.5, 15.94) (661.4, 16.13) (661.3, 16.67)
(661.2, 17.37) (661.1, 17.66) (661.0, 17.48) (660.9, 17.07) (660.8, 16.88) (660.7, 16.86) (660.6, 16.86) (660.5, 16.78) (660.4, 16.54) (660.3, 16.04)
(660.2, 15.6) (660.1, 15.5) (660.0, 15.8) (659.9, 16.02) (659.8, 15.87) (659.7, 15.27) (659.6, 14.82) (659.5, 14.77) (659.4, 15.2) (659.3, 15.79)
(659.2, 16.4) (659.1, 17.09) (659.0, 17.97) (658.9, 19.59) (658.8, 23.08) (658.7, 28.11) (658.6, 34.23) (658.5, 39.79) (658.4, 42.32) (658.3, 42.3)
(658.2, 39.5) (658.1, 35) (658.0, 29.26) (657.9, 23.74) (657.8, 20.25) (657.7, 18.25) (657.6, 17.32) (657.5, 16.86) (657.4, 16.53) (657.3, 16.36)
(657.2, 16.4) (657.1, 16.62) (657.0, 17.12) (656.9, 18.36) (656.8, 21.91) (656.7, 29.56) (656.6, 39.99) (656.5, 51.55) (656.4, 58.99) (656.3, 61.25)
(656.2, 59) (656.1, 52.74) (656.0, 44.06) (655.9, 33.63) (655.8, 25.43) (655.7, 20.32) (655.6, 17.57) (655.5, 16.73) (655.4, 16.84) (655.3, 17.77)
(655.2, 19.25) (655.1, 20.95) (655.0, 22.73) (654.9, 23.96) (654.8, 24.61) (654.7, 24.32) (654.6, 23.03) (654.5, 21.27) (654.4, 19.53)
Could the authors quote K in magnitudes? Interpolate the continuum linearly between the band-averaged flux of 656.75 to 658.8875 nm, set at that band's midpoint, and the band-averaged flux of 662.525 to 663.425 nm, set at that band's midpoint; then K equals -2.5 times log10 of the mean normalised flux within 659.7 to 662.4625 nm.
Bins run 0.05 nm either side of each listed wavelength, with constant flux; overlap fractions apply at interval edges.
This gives 0.18 mag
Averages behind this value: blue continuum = 25.3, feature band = 16.7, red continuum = 16.6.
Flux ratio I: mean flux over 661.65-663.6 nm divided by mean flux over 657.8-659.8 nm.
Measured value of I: 0.67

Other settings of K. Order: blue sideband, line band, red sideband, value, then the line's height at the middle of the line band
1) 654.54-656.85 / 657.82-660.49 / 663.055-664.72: 0.12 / 25.1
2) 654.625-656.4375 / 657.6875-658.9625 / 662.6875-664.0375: -0.19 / 25.7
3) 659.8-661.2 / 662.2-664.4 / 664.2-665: -0.02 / 16.1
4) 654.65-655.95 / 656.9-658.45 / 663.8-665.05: -0.20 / 20.3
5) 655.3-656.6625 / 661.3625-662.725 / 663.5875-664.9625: 0.28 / 21.8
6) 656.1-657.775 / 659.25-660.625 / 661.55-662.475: 0.38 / 22.4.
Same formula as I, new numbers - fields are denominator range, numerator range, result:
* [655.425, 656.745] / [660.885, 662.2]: 0.44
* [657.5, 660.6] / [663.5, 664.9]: 0.73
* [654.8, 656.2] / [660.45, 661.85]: 0.63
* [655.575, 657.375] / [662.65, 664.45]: 0.49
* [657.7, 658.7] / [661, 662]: 0.51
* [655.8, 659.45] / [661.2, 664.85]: 0.56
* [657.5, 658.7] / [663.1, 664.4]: 0.53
